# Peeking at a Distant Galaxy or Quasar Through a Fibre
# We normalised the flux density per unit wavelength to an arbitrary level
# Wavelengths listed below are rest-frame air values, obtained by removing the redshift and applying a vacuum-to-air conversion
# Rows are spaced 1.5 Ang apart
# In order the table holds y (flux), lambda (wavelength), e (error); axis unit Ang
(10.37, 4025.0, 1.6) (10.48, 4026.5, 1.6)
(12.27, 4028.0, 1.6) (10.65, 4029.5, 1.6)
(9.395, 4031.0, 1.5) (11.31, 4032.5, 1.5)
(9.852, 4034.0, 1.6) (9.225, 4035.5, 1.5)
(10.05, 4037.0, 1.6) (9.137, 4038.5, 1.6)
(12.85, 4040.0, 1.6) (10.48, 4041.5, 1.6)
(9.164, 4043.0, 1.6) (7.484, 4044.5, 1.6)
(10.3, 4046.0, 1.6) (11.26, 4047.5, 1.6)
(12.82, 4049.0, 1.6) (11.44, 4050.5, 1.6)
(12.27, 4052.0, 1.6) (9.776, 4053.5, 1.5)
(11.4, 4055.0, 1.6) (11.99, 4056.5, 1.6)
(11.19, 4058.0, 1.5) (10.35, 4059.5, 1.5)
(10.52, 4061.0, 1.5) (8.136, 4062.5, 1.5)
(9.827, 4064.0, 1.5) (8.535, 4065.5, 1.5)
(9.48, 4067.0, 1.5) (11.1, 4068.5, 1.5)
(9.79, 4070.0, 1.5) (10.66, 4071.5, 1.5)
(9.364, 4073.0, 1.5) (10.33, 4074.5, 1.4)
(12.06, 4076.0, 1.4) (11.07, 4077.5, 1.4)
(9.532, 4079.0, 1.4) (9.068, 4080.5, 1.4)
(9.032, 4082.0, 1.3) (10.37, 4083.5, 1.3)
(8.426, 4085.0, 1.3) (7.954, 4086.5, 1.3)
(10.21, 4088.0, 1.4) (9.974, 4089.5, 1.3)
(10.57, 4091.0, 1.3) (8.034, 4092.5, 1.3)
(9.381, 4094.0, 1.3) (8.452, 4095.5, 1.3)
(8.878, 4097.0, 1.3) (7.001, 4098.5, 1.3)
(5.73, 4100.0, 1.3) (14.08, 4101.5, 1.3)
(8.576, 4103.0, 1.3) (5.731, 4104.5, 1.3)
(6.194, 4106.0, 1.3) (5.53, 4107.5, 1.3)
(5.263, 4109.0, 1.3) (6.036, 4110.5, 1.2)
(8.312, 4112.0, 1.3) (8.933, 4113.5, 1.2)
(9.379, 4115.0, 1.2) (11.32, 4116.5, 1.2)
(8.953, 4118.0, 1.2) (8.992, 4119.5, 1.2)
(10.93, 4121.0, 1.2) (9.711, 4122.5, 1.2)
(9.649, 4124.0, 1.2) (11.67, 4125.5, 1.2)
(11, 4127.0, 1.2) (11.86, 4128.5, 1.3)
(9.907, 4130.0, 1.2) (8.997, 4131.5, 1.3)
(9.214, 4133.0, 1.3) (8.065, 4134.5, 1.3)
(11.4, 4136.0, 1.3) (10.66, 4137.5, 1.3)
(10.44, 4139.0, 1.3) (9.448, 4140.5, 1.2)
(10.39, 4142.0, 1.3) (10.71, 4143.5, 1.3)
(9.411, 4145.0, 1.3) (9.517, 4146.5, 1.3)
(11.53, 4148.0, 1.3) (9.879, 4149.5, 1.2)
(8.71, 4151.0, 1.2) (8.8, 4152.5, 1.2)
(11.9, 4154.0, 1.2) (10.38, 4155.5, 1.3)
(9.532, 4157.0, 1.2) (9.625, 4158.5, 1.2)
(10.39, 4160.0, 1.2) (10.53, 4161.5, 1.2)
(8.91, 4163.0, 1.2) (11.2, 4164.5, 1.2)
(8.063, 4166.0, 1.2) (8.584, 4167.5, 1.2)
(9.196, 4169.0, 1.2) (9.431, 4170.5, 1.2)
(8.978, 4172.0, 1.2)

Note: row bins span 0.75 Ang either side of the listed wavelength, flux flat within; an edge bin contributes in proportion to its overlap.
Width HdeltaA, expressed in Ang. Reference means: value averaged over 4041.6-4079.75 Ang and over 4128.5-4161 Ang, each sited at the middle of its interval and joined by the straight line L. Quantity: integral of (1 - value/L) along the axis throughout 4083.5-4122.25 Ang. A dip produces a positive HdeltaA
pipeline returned 6.2 Ang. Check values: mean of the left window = 10.4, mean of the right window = 10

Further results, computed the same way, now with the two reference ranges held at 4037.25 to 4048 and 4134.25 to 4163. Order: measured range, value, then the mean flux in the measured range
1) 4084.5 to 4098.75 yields 1.6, 8.96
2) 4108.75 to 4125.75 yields 1.6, 9.13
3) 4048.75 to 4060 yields -1.4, 11.4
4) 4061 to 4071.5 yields 0.5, 9.64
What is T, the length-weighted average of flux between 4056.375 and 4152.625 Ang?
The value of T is 9.47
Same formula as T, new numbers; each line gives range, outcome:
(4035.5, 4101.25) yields 9.92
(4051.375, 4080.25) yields 10.4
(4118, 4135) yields 9.98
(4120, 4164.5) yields 10.1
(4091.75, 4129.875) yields 8.8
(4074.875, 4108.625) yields 8.88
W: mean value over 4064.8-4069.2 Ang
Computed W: 9.7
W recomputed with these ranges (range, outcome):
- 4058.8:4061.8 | 10.4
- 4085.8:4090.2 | 9.39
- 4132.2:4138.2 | 9.82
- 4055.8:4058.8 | 11.6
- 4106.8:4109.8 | 5.4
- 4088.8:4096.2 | 9.28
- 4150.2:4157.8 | 9.86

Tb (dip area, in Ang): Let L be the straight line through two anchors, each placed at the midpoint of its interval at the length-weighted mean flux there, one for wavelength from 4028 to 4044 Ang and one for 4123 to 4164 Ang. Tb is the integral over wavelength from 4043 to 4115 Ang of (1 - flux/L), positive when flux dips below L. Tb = 5.6 Ang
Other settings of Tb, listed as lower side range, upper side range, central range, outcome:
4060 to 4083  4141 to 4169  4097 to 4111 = 3.8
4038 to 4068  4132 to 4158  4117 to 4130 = -0.3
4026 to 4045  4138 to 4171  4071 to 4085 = 0.0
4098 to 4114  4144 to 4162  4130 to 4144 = -1.2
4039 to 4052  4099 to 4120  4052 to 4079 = -1.2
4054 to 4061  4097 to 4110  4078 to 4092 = -1.0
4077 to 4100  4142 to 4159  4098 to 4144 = 2.0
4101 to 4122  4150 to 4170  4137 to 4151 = -1.3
